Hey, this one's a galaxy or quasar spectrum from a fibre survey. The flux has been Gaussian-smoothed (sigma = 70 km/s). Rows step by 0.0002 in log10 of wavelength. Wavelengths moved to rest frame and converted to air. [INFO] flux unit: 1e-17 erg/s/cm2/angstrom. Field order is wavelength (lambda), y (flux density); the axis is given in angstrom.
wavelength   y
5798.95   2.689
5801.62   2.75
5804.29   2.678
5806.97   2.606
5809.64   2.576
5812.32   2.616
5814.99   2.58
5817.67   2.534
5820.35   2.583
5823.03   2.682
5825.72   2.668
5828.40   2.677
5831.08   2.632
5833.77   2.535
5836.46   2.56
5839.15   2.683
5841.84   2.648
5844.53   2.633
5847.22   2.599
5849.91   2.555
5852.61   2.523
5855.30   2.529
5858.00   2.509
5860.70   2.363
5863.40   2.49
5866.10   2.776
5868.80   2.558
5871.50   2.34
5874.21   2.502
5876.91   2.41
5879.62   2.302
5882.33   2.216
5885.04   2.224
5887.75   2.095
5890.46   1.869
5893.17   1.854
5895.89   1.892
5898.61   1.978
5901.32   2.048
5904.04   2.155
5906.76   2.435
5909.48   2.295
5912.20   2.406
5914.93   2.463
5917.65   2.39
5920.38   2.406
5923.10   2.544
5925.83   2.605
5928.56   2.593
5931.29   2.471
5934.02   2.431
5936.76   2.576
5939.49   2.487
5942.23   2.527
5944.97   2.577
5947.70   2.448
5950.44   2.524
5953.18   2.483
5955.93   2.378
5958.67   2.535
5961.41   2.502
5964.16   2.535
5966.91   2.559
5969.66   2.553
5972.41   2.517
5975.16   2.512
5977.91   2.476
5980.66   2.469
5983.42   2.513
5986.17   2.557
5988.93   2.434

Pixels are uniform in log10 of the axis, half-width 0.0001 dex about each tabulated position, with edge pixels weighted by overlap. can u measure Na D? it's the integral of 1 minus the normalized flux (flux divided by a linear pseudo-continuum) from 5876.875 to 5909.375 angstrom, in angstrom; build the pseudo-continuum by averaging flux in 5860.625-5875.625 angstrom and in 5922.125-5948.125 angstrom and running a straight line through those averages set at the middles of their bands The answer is 5.2 angstrom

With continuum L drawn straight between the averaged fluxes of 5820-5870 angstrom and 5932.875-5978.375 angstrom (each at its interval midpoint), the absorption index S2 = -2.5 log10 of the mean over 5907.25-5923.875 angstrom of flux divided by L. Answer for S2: 0.05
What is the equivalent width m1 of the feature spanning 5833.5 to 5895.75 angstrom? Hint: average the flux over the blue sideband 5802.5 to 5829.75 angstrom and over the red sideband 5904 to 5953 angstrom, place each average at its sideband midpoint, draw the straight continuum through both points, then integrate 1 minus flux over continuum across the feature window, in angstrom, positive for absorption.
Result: 3.6 angstrom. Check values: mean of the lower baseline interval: 2.62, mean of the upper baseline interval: 2.47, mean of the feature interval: 2.41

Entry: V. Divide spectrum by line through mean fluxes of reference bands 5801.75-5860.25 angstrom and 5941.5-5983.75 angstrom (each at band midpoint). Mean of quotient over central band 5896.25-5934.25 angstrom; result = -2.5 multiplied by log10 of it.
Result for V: 0.08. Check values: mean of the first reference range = 2.6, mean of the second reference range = 2.51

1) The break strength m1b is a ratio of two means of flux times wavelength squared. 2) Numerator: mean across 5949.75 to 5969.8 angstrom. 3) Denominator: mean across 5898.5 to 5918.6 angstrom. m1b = 1.11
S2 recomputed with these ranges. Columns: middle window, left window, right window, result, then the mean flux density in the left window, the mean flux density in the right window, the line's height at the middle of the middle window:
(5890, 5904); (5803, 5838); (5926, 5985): 0.29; 2.61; 2.51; 2.55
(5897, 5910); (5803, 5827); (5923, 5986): 0.18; 2.61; 2.51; 2.55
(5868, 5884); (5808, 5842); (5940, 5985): 0.09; 2.61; 2.51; 2.57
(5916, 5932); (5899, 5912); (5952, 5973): -0.08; 2.23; 2.51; 2.32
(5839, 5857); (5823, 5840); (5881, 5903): -0.05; 2.63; 2.02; 2.46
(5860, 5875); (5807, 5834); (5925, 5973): 0.03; 2.61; 2.52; 2.58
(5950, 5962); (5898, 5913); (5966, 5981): -0.02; 2.23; 2.52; 2.44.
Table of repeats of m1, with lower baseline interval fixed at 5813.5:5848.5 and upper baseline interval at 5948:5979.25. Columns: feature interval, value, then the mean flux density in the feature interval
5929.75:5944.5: 0.1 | 2.5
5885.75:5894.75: 2.1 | 1.96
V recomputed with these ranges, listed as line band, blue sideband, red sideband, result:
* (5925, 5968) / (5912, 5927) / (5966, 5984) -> -0.01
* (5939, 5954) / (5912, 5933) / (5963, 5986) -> 0.00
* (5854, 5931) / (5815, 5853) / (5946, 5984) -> 0.10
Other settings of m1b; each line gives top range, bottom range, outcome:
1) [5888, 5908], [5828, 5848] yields 0.79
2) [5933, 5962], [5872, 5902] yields 1.20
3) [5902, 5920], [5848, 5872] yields 0.95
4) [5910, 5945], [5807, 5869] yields 0.99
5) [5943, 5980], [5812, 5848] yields 1.00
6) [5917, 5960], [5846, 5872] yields 1.02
